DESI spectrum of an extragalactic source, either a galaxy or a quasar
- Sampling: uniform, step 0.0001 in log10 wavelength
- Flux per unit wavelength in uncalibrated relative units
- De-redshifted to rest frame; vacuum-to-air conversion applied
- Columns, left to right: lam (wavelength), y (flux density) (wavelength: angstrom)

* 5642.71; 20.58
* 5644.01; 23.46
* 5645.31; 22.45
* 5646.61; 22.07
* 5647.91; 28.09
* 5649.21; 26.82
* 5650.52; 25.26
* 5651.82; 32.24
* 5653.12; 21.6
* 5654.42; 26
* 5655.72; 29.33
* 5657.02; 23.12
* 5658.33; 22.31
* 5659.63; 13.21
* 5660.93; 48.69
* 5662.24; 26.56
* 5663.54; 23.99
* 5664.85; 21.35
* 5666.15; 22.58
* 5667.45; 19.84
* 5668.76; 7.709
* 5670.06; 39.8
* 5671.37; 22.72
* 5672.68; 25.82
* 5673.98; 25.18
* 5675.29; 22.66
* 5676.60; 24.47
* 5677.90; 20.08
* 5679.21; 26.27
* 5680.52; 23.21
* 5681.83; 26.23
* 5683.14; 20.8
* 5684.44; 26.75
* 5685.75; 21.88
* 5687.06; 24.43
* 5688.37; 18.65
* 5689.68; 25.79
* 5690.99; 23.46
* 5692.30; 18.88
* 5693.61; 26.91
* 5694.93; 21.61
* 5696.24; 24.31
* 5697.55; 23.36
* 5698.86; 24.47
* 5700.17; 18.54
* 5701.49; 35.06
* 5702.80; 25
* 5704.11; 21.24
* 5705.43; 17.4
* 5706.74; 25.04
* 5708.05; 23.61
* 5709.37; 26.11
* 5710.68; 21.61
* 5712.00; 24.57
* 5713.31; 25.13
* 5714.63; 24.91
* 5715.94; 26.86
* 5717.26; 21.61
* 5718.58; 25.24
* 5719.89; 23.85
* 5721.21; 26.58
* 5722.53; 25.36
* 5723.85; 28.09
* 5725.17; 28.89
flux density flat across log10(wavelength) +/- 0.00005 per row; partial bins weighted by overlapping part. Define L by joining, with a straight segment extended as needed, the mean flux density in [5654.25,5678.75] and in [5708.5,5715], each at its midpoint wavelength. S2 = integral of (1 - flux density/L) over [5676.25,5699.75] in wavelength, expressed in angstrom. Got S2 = 1.0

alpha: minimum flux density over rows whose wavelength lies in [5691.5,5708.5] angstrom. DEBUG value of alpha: 17.4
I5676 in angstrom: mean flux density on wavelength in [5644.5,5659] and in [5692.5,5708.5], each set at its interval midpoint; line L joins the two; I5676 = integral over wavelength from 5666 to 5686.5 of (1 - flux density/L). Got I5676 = 0.8 angstrom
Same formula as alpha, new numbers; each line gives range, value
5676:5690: 18.65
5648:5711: 7.709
